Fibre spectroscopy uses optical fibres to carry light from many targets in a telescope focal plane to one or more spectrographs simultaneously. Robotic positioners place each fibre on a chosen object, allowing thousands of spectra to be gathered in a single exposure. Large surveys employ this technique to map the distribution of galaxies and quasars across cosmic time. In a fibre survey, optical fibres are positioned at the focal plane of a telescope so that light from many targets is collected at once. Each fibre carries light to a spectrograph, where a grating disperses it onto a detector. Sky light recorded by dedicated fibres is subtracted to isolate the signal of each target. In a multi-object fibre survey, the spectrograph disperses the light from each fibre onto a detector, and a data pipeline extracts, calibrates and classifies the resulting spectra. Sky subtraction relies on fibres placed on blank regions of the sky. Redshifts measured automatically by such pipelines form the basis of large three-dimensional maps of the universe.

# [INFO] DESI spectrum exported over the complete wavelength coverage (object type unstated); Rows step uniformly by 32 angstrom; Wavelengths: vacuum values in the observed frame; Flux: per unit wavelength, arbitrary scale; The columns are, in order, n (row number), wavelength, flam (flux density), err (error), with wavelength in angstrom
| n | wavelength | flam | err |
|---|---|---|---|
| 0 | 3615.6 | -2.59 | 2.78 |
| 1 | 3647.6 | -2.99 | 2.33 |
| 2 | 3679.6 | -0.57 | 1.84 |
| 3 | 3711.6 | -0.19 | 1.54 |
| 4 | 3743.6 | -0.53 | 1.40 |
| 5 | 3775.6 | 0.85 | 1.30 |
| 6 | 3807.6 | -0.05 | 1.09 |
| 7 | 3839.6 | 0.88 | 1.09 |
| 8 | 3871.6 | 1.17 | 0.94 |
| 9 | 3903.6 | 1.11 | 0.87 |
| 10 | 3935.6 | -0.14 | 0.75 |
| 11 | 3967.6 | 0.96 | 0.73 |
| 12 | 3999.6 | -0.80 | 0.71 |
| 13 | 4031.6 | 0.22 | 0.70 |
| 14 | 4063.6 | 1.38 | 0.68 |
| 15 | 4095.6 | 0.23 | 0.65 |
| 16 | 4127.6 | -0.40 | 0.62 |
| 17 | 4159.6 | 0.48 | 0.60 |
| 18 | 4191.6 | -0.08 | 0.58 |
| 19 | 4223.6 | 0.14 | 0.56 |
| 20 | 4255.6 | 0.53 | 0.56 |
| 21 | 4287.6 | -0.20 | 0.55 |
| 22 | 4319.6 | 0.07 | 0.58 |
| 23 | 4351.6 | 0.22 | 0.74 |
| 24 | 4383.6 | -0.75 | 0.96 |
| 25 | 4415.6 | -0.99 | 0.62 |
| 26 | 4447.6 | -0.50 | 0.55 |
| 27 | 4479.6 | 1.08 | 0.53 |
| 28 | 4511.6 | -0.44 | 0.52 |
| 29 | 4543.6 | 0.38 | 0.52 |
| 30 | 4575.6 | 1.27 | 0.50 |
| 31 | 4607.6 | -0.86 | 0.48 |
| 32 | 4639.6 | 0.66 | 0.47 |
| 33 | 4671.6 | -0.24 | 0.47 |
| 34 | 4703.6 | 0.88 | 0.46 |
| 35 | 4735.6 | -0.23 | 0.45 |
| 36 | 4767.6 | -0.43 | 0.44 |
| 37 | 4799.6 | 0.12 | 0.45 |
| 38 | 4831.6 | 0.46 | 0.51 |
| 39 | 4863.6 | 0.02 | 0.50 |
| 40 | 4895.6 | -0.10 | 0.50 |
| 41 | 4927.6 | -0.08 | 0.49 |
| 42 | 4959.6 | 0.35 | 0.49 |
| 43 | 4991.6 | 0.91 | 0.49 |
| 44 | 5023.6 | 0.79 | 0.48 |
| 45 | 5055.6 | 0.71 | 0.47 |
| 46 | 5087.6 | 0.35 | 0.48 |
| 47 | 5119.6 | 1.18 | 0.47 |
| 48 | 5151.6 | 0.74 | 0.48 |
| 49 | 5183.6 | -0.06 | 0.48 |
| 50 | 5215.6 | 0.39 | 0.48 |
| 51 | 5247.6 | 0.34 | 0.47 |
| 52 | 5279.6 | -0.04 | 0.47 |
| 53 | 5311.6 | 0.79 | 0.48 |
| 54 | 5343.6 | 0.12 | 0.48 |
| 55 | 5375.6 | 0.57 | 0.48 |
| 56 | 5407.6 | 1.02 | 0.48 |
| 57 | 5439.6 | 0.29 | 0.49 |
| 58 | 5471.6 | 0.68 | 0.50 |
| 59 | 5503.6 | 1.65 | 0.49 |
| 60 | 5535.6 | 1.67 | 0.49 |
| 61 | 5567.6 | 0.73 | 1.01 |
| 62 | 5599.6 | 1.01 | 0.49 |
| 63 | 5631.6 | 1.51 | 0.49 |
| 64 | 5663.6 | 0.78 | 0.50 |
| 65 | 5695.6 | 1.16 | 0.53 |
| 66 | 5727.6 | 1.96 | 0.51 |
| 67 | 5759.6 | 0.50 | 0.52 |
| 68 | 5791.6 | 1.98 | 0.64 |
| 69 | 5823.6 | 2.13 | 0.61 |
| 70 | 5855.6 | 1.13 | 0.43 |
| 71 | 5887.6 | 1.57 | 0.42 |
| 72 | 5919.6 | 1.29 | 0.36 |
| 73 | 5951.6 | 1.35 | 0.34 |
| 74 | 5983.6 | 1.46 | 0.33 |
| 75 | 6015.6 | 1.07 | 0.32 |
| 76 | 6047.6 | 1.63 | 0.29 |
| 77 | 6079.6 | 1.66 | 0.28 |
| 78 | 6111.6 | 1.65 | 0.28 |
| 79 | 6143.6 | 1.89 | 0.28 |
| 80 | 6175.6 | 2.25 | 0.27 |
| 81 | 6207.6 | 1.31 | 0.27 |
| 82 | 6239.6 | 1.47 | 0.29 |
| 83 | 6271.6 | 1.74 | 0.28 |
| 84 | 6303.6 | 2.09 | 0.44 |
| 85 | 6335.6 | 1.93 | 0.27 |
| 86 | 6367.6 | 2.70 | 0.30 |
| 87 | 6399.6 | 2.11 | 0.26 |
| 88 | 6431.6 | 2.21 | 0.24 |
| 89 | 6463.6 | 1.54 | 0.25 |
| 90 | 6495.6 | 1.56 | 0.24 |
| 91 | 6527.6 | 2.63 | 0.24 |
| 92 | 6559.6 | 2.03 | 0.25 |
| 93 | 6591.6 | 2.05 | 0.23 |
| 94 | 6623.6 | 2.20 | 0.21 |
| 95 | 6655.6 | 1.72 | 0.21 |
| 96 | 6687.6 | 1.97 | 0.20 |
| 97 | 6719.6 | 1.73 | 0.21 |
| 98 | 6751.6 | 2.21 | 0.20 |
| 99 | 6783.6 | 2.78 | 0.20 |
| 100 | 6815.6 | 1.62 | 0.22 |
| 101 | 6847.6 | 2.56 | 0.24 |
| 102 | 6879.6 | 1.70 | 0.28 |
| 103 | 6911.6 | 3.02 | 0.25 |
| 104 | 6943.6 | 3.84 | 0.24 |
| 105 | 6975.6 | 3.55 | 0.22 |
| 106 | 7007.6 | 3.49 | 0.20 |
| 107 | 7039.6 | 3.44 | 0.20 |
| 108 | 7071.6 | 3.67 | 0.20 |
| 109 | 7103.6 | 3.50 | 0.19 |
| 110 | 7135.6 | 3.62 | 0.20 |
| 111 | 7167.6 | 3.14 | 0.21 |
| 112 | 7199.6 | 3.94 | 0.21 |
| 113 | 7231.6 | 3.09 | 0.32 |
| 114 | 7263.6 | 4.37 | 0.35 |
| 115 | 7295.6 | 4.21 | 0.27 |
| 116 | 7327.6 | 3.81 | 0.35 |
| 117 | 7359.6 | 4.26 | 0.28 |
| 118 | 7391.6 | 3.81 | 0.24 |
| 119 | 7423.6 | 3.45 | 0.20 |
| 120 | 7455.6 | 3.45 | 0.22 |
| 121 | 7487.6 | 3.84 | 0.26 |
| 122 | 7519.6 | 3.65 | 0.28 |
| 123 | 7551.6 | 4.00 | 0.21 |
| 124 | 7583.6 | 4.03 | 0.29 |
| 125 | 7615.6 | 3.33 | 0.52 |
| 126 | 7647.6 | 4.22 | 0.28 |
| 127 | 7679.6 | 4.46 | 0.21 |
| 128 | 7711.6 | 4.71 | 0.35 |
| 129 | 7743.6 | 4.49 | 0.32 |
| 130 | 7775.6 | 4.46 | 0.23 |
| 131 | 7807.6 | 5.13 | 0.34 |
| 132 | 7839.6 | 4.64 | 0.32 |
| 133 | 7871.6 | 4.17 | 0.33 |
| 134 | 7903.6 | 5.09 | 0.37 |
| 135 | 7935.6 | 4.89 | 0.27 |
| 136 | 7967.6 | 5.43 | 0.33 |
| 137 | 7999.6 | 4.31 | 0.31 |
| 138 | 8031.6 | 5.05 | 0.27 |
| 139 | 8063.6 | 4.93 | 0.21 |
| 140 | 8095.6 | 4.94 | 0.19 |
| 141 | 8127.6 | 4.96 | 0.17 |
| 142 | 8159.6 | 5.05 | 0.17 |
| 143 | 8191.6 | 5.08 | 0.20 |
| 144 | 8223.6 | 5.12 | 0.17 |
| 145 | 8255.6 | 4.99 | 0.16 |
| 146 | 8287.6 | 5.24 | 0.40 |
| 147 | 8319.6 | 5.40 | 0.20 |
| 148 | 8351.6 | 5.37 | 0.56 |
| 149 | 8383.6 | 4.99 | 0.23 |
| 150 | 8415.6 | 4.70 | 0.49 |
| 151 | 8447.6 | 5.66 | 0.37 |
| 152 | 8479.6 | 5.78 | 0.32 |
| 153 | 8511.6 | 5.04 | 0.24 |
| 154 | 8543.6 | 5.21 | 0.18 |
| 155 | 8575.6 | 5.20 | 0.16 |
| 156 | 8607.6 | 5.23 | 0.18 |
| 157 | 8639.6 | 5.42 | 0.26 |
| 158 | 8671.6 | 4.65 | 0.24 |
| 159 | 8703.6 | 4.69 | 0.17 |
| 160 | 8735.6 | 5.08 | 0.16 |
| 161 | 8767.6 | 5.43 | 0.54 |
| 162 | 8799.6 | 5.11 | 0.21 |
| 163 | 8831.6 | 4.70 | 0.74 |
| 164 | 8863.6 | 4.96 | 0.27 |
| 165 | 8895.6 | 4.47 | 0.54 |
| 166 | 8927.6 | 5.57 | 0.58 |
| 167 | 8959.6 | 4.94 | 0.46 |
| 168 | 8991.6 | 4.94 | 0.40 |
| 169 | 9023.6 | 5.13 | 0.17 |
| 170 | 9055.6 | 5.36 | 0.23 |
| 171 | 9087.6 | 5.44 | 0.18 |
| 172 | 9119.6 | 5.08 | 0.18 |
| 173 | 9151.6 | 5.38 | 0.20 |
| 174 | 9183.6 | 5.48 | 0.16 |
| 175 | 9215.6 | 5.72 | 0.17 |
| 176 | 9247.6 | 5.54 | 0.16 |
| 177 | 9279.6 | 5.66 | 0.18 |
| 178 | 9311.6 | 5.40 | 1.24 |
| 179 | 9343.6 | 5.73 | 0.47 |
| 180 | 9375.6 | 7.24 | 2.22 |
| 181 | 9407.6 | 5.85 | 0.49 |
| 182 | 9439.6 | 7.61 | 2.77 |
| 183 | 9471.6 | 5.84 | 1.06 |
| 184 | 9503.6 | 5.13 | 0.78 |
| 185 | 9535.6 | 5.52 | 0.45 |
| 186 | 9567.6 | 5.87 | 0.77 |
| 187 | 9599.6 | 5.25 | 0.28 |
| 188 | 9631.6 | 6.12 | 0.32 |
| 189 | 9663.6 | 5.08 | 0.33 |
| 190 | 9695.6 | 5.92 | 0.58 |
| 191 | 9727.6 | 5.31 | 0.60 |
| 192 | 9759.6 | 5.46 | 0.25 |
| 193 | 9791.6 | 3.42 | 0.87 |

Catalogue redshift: 0.73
